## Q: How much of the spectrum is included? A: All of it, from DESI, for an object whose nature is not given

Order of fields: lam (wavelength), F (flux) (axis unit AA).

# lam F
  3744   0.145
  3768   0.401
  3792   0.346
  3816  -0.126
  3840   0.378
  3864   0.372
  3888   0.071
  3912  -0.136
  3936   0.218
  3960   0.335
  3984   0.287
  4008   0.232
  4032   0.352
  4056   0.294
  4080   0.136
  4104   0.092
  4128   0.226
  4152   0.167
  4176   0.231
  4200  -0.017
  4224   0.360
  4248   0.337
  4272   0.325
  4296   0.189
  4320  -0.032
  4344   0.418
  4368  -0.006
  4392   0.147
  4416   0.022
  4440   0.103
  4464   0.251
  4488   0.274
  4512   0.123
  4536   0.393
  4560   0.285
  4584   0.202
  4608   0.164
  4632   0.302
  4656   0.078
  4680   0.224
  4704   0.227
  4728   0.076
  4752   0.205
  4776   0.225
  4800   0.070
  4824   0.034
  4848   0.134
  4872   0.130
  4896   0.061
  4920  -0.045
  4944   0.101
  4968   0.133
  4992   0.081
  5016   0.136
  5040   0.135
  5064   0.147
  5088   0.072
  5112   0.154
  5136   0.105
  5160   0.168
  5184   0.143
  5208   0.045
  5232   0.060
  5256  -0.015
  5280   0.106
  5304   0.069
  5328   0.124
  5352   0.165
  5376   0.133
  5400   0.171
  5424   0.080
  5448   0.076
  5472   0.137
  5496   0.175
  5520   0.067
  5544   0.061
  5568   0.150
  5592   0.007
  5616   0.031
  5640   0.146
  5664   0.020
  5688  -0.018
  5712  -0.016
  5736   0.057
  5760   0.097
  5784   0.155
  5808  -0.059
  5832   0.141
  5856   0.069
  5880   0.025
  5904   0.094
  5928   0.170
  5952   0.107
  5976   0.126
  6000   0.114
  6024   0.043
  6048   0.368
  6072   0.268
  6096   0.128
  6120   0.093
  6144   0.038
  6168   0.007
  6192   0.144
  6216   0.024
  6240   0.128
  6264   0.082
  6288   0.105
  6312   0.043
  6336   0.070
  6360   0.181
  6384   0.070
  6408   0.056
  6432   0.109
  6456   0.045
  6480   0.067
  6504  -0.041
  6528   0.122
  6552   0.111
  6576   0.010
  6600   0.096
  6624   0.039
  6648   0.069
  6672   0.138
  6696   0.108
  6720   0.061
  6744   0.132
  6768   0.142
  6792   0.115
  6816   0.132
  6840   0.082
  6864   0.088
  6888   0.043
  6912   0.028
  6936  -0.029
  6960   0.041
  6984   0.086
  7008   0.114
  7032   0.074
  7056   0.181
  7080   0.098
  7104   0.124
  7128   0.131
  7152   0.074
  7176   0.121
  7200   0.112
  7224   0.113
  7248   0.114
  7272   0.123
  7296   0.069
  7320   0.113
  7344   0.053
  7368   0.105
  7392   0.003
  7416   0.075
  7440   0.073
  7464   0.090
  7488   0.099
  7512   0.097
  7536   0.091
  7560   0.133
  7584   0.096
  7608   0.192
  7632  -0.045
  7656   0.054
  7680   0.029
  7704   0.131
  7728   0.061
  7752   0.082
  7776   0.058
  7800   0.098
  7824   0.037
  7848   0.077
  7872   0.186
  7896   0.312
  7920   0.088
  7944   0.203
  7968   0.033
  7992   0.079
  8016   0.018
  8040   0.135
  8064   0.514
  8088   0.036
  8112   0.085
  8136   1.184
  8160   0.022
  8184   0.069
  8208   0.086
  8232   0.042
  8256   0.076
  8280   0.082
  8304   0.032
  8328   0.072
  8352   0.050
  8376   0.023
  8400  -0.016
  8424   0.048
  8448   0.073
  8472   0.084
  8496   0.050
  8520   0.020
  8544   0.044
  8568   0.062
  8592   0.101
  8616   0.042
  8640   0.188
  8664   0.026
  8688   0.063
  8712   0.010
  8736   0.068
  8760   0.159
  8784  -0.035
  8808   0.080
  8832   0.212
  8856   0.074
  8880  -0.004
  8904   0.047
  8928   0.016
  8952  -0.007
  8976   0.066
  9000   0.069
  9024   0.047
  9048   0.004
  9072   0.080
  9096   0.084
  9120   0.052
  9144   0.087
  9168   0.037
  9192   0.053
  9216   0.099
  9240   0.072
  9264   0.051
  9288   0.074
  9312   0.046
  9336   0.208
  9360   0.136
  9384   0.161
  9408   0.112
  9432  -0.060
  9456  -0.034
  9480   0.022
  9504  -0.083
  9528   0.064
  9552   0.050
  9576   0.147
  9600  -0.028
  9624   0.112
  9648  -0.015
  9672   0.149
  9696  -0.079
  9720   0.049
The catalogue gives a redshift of 0.625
